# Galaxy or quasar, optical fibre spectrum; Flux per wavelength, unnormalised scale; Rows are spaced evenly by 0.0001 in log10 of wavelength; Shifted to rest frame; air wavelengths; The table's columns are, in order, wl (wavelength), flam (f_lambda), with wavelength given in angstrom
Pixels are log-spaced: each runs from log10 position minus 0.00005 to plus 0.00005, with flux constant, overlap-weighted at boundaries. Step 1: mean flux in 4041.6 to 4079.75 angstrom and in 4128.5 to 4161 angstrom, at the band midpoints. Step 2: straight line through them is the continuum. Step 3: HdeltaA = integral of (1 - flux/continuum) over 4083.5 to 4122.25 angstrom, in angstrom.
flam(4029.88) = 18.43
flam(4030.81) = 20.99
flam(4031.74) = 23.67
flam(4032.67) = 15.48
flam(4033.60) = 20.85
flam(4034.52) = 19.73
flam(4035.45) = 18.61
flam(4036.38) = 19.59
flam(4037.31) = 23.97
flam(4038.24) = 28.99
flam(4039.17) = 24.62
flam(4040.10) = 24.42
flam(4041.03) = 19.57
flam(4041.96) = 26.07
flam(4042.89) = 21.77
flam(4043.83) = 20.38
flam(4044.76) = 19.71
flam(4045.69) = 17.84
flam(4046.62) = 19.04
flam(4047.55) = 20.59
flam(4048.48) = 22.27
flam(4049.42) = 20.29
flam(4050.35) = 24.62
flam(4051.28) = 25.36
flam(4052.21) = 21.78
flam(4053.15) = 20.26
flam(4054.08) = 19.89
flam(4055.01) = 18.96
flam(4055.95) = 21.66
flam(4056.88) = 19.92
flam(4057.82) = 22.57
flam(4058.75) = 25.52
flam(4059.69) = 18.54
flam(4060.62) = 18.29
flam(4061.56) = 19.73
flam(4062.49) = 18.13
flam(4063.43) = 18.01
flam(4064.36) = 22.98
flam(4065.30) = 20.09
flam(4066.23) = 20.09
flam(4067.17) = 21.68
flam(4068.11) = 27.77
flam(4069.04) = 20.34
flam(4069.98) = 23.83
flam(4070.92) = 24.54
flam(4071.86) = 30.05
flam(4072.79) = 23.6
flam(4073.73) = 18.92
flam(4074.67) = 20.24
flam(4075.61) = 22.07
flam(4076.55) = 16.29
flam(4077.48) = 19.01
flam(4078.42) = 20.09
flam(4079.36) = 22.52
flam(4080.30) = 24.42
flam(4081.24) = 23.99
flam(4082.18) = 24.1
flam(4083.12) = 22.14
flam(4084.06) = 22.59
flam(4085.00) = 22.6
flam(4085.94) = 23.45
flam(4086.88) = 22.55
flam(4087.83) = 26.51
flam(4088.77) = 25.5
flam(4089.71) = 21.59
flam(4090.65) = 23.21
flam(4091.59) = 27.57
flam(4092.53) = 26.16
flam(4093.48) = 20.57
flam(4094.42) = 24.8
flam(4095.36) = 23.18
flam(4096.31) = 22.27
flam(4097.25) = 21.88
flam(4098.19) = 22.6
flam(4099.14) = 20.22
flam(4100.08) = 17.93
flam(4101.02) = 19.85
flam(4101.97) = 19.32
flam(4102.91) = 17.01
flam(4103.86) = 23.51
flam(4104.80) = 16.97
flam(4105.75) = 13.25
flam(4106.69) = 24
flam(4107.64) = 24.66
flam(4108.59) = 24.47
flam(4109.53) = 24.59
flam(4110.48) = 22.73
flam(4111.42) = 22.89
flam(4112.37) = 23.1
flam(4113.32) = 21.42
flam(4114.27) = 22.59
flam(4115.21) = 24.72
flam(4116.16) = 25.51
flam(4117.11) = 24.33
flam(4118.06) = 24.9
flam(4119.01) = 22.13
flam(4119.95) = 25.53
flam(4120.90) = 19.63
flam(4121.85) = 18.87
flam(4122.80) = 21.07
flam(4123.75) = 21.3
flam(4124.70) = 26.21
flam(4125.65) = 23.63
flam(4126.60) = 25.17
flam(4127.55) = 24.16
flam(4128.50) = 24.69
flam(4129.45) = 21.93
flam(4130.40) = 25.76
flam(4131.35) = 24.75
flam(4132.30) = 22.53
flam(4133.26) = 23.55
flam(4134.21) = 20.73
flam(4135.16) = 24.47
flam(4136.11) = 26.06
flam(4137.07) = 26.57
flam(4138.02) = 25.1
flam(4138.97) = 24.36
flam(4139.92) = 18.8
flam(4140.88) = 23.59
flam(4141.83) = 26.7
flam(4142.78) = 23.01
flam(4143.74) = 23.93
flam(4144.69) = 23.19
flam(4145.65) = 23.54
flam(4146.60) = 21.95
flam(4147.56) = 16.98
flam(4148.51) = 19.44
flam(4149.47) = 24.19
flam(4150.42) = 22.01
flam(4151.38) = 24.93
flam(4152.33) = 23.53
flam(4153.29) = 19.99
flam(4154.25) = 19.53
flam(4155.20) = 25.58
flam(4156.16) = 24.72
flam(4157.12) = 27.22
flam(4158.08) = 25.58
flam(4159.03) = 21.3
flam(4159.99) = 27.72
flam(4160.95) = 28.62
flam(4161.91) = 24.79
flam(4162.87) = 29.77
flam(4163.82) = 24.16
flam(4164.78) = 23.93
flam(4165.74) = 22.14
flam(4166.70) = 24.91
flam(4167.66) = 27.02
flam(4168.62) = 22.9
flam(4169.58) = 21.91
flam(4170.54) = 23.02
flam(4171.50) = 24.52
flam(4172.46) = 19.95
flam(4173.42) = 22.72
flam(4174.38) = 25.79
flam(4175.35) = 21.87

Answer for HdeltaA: -0.07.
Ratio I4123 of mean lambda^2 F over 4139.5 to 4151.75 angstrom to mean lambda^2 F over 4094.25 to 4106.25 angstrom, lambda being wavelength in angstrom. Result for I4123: 1.14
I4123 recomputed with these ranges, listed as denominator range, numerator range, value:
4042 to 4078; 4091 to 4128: 1.08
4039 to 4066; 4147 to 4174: 1.18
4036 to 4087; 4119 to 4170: 1.13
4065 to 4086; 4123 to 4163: 1.10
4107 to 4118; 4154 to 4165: 1.09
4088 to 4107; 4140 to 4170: 1.13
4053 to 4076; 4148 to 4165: 1.18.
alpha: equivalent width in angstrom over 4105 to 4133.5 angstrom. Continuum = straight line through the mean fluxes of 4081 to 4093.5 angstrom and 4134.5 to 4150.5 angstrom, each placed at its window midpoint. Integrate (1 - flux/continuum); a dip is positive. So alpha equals 0.5 angstrom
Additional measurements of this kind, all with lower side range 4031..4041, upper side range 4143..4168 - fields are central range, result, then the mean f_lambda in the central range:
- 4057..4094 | 0.3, 22.3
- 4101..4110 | 0.9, 20.8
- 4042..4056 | 0.6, 21.1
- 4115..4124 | 0.2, 22.8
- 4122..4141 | -0.2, 23.6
